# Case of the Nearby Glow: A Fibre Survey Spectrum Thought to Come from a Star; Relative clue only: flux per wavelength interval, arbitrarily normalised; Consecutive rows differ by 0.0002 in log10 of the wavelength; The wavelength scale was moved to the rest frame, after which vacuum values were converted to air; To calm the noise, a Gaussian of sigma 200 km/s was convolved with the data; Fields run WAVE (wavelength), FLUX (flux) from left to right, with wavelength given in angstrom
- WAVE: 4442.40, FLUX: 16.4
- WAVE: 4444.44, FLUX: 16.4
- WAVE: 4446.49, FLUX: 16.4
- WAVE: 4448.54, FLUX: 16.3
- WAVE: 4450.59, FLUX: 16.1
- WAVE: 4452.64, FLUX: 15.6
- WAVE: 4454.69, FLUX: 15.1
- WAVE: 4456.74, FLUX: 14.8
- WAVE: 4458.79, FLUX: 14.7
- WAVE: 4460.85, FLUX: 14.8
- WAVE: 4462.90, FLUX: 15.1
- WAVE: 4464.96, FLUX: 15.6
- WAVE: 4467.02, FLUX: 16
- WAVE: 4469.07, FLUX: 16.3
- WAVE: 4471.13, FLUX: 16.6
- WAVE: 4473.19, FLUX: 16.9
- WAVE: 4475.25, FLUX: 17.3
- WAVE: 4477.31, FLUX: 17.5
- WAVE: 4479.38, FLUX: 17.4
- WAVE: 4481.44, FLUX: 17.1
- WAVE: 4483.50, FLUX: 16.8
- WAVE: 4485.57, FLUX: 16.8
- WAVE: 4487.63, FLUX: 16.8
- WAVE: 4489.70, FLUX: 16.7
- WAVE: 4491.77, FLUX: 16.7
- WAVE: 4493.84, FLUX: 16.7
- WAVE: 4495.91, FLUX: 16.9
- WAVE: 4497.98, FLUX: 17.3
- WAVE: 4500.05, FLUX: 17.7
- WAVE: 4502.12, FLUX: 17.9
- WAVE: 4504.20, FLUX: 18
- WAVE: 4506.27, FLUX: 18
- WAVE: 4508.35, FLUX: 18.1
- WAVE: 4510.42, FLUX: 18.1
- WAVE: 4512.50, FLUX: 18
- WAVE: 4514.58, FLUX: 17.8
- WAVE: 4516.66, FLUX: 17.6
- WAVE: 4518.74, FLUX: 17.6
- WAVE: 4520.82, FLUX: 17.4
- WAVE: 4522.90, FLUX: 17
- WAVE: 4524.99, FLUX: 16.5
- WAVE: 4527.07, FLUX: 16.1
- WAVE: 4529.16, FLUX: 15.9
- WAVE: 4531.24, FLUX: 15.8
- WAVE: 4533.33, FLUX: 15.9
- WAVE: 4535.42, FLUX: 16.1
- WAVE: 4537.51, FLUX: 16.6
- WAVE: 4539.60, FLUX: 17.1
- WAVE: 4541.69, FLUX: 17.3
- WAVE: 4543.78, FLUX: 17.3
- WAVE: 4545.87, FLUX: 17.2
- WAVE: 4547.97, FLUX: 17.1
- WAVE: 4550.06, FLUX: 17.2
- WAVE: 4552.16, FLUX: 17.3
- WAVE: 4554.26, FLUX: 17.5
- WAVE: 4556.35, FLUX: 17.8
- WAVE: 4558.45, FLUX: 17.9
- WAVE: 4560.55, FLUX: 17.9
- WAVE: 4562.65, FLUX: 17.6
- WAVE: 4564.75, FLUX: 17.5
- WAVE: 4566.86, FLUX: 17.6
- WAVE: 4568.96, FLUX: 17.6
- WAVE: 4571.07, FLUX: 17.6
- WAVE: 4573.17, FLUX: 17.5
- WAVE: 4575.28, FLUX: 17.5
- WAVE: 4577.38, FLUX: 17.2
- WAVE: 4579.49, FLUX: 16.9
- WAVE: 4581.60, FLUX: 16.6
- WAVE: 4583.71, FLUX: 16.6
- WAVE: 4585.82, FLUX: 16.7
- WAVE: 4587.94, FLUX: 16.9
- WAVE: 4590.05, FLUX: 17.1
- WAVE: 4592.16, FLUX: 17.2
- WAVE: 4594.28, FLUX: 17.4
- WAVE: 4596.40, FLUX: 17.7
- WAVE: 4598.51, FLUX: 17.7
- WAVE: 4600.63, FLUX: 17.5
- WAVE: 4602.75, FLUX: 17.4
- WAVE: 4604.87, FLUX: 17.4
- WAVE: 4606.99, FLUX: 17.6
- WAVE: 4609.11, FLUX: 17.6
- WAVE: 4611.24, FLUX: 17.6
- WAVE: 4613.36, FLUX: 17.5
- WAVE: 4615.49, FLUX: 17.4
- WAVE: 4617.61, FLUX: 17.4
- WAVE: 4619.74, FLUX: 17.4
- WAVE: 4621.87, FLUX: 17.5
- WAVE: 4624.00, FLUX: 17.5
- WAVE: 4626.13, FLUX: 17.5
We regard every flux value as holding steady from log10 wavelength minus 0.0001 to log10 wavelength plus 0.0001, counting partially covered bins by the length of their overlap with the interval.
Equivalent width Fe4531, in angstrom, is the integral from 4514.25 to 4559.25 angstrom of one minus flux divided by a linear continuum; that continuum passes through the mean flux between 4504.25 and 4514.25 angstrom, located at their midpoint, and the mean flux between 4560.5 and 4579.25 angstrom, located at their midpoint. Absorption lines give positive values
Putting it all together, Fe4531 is 2.1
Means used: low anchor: 18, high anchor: 17.5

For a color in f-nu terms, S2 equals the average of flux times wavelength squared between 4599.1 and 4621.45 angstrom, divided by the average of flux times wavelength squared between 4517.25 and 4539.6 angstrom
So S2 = 1.10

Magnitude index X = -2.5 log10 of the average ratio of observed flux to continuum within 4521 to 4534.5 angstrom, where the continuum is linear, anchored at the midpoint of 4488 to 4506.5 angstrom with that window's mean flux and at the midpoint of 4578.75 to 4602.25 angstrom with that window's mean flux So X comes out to 0.062 mag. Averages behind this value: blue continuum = 17.3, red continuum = 17.1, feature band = 16.3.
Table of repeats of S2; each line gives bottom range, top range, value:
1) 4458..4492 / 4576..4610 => 1.10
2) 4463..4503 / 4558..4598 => 1.07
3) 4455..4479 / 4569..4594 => 1.13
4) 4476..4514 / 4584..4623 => 1.05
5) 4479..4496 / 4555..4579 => 1.08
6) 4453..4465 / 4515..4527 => 1.18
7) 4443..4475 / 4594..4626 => 1.18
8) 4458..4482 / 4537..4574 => 1.11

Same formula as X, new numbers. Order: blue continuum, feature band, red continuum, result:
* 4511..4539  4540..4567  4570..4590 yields -0.03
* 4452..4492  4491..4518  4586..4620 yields -0.07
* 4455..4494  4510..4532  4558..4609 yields -0.02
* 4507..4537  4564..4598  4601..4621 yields 0.01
